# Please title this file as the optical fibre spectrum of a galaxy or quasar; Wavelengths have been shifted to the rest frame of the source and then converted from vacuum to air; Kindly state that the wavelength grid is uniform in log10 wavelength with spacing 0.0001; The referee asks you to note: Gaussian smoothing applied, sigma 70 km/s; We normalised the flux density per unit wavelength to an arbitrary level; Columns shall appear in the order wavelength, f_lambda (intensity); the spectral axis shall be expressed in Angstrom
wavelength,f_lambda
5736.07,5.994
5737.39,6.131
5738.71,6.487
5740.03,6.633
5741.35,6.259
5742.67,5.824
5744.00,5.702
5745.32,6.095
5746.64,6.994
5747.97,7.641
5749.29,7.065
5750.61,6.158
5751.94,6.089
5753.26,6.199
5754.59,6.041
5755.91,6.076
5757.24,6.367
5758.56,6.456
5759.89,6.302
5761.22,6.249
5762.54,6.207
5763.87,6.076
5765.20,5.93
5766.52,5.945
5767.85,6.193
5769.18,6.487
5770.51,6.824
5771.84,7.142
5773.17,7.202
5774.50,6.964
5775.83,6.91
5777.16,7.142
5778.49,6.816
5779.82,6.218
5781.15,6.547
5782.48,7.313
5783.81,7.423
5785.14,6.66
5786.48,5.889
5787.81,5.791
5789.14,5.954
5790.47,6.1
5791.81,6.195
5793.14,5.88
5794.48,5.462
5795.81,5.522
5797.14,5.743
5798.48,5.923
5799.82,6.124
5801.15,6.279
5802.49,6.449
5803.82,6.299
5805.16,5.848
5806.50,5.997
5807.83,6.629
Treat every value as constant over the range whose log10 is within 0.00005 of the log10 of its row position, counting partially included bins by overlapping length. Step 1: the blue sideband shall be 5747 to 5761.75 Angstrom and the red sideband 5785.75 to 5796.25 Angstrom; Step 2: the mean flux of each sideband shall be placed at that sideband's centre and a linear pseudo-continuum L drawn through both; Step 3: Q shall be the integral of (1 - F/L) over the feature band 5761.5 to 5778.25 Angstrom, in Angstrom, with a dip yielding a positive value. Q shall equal -1.1 Angstrom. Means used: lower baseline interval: 6.43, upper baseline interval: 5.86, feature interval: 6.58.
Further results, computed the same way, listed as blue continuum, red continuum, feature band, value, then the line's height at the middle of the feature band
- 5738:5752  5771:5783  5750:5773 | 1.36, 6.69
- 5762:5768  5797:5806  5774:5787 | -1.53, 6.08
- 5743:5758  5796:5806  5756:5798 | -1.07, 6.22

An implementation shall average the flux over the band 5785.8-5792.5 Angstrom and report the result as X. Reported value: 5.98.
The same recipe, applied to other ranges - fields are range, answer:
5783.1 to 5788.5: 6.45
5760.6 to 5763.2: 6.24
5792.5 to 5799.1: 5.7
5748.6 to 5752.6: 6.45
